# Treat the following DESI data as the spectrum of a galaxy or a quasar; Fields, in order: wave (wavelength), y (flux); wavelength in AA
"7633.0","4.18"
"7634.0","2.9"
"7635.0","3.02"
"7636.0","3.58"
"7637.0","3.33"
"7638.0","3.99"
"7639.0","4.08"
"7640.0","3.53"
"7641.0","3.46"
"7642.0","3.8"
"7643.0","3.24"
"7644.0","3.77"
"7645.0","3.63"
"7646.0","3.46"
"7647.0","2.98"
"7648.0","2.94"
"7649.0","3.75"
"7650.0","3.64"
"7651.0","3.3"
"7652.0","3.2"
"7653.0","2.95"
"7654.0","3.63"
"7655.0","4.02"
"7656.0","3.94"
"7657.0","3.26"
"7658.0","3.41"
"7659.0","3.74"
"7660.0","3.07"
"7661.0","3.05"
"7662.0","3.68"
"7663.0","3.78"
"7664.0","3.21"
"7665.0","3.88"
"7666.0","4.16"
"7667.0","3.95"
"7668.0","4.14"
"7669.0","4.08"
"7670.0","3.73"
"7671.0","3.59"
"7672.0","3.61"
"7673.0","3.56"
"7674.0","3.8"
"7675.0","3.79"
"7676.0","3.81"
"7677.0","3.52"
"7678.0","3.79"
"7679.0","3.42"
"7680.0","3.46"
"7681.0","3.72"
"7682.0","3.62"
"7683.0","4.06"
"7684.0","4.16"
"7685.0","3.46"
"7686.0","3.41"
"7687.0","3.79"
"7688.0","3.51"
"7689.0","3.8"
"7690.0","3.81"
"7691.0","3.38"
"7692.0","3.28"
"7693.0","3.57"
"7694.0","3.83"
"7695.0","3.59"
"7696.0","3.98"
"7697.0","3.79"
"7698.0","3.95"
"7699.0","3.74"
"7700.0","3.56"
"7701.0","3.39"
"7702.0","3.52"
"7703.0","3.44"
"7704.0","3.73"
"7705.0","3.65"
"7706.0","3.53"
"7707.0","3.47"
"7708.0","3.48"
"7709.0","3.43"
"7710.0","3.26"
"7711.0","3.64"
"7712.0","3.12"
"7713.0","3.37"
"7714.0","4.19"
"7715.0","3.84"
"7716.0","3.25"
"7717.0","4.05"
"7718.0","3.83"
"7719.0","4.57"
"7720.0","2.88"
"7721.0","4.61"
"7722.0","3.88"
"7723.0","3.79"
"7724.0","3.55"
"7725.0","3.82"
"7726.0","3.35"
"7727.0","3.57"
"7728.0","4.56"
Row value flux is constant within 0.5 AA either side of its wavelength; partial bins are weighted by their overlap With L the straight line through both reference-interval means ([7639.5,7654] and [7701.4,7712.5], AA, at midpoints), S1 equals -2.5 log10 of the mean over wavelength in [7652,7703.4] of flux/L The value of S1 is -0.06 mag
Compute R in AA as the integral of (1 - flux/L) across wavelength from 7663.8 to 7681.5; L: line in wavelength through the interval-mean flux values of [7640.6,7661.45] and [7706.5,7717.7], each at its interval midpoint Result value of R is -1.3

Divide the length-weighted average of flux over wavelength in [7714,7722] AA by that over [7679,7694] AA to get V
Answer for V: 1.07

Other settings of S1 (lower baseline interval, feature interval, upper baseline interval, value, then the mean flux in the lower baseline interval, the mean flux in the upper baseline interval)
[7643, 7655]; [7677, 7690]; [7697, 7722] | -0.04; 3.41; 3.65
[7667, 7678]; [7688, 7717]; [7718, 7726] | 0.06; 3.77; 3.84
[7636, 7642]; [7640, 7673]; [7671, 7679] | 0.03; 3.68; 3.67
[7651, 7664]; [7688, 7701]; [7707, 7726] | -0.02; 3.46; 3.68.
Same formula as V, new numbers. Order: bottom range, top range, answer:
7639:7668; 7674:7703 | 1.04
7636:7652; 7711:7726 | 1.07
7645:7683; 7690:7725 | 1.02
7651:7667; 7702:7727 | 1.03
